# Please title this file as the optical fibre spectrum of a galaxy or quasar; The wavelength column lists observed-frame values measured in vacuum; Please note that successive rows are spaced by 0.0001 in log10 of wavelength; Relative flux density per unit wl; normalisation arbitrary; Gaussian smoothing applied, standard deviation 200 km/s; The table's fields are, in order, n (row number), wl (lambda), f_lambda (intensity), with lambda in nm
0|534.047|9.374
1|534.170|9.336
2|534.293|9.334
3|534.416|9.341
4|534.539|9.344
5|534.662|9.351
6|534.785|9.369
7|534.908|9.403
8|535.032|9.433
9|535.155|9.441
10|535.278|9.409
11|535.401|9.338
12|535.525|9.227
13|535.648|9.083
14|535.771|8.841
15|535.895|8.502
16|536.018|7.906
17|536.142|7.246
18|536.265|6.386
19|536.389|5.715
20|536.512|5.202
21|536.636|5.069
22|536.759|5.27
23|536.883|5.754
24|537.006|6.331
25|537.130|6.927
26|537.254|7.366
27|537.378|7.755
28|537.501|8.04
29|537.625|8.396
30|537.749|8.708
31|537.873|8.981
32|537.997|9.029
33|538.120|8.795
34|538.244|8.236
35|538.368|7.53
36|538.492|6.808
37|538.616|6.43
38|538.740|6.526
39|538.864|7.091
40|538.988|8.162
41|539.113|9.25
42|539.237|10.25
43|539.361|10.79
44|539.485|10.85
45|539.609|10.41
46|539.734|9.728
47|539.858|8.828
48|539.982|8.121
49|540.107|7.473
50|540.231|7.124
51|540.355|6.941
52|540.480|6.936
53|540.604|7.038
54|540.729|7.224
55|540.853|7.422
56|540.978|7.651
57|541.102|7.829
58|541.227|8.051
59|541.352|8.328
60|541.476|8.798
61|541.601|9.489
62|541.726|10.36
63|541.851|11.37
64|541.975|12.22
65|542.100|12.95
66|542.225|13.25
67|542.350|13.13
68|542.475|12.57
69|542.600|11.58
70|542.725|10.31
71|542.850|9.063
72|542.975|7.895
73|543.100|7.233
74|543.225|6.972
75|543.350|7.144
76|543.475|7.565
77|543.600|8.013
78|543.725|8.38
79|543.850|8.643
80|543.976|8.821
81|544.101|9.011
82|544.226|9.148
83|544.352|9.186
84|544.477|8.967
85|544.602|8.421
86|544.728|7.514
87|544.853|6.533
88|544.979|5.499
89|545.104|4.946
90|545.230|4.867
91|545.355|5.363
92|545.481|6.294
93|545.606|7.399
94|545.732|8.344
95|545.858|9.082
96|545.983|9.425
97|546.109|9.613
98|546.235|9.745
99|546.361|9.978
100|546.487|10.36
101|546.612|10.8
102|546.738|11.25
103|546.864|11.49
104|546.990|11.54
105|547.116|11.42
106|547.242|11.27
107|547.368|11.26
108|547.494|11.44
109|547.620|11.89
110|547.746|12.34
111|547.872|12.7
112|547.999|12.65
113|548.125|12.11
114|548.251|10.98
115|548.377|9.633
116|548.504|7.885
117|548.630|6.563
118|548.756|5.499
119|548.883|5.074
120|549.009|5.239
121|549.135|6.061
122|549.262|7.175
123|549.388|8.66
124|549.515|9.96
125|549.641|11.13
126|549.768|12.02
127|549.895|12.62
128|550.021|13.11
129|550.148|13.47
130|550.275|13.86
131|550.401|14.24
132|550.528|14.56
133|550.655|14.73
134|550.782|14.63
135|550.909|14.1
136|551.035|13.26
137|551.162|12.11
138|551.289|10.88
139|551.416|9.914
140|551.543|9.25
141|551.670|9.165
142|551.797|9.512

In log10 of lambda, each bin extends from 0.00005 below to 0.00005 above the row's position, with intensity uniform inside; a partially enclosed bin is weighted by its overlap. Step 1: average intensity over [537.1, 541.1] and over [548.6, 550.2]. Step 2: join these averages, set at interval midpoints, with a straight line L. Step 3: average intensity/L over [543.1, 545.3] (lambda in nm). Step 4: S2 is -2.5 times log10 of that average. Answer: 0.13 mag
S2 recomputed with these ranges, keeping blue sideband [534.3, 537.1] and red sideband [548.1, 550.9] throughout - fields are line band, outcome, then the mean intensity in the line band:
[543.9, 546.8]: 0.174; 8.29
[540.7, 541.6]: 0.118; 8.04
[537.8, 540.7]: 0.038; 8.31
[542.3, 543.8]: 0.019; 9.12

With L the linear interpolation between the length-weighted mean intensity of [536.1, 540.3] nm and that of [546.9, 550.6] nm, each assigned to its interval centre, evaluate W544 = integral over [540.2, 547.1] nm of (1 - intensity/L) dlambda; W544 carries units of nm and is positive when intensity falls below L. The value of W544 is 0.27 nm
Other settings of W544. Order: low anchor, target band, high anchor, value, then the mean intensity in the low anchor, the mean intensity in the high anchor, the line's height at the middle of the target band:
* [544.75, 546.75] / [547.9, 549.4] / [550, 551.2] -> 0.41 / 8.01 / 13.9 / 11.5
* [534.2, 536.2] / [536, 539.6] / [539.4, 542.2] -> 0.54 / 9.04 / 8.95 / 9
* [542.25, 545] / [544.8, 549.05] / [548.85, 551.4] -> 0.41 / 8.82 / 11.4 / 10.1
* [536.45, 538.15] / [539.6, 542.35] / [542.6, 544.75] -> -0.37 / 7.23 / 8.48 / 7.95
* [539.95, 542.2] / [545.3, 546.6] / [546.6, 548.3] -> 0.28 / 8.71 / 11.7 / 11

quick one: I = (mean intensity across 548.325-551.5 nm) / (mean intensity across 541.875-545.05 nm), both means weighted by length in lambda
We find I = 1.2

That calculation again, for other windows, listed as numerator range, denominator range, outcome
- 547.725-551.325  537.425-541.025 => 1.33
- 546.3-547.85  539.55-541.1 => 1.43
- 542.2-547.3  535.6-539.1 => 1.21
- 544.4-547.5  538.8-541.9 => 1.03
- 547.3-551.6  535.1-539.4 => 1.40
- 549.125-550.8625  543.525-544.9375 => 1.44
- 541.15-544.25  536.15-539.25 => 1.31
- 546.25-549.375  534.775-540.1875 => 1.21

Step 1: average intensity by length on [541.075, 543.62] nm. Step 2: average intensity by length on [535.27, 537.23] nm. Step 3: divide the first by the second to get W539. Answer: 1.4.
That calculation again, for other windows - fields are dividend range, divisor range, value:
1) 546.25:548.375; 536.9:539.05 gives 1.48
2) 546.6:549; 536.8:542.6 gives 1.18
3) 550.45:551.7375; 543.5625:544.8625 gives 1.44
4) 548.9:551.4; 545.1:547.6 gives 1.22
